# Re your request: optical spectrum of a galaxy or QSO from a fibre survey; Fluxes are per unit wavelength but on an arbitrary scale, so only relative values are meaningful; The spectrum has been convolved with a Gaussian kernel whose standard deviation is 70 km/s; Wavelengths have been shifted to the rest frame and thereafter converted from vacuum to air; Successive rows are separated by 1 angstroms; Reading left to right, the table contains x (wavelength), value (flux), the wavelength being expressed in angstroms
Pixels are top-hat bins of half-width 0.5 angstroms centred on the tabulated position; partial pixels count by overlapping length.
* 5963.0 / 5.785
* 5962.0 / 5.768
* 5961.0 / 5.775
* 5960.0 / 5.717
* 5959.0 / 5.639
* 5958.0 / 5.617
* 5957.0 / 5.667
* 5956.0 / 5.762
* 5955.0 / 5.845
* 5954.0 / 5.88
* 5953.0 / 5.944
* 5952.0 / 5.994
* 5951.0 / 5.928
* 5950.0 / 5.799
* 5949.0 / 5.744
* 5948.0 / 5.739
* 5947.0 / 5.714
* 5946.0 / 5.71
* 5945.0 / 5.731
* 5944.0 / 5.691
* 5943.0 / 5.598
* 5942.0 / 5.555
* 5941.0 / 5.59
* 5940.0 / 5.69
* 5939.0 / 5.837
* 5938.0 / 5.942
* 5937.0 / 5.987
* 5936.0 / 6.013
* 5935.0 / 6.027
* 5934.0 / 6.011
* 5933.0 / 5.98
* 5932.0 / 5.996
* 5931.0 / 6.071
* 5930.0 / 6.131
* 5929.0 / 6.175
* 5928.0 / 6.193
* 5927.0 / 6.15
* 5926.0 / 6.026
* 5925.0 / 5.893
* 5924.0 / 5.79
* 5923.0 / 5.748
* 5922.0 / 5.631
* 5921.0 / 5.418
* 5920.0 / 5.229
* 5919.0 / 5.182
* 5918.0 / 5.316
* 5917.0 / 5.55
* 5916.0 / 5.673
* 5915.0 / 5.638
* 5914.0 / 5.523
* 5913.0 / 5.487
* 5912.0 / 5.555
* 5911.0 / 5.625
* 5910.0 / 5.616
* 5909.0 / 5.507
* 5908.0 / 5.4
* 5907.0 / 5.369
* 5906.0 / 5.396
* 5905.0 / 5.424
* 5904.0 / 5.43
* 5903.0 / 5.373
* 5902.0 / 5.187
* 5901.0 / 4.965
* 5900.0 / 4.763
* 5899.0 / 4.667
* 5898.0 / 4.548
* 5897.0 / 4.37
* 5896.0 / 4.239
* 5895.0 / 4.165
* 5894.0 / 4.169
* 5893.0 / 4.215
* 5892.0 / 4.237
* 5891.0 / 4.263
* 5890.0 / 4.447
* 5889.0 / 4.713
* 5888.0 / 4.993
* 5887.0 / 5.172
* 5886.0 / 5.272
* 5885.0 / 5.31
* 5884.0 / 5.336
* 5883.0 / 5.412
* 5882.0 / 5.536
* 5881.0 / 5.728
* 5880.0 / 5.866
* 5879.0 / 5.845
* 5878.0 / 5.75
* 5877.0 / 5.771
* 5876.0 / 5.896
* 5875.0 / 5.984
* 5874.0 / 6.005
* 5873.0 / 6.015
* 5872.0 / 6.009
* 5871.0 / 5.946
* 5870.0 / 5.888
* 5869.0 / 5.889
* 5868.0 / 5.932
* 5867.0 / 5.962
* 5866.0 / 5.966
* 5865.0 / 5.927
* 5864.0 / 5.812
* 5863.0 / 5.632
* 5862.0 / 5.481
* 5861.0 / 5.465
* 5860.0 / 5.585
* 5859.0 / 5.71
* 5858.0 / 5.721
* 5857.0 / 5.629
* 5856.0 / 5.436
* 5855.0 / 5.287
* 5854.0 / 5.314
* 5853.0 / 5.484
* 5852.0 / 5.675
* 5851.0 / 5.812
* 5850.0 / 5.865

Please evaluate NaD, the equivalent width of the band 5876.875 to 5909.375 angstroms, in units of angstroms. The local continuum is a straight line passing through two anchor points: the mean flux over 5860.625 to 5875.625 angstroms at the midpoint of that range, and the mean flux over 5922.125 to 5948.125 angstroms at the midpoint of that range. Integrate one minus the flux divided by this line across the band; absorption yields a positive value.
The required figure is 4.57 angstroms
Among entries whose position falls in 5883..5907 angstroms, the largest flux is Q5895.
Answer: 5.43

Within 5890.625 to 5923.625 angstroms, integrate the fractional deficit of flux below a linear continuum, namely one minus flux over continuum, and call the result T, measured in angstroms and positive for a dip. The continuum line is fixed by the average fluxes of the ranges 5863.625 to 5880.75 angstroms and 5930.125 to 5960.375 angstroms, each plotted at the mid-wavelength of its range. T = 4.2 angstroms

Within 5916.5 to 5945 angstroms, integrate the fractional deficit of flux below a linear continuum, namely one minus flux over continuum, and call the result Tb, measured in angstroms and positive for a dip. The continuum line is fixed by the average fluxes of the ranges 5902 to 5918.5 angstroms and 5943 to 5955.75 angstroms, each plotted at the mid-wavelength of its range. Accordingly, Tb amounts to -0.8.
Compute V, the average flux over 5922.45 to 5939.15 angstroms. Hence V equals 6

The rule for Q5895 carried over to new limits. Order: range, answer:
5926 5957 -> 6.193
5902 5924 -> 5.79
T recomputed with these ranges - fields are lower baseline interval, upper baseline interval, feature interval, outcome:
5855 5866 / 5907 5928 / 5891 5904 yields 2.36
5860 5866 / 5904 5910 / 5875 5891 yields 0.54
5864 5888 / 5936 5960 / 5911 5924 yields 0.56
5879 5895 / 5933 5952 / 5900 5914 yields -0.30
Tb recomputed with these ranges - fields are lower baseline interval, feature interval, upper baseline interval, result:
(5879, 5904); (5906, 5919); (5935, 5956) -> -0.6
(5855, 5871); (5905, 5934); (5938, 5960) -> 0.3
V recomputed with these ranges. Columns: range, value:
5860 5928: 5.41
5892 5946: 5.47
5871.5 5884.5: 5.78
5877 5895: 5.07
